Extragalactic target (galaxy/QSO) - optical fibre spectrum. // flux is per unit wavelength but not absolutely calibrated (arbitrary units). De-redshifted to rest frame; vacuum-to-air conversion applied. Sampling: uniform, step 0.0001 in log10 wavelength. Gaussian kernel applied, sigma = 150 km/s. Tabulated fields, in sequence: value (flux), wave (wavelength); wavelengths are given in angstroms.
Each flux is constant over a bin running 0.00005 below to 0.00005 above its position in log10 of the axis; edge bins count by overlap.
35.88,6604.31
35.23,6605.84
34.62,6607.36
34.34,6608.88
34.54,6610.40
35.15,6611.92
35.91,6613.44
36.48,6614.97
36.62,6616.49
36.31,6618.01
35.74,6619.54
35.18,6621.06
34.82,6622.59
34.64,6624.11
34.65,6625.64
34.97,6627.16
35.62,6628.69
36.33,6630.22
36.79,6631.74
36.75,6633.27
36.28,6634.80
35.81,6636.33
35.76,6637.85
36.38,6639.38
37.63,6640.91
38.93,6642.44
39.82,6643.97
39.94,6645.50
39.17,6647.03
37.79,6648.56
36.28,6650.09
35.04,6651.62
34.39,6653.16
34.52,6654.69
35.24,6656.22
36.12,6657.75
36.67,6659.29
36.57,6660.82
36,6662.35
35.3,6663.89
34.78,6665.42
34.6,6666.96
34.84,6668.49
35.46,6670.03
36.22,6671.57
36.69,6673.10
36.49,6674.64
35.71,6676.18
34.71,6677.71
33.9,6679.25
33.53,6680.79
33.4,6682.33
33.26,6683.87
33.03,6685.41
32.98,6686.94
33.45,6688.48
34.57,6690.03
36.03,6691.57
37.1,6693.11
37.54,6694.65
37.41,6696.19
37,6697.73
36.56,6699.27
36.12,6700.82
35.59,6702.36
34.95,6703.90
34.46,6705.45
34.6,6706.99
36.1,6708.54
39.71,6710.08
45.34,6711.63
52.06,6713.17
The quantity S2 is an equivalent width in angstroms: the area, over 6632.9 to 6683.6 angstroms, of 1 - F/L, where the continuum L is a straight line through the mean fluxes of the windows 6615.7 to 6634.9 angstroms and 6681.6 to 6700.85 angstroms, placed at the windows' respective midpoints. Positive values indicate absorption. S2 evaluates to -0.8 angstroms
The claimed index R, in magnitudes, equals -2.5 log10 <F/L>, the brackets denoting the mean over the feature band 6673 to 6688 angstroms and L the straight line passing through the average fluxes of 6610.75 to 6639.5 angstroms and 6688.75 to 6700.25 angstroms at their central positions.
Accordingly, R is 0.06 mag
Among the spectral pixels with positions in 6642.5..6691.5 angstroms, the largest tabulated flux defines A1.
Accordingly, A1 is 39.94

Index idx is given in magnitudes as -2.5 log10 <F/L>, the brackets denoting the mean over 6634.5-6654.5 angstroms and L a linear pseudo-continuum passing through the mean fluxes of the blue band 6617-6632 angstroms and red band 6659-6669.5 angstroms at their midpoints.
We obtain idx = -0.05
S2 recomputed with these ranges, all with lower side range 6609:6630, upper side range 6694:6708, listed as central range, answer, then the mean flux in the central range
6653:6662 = 0.0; 35.7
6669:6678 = 0.0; 35.9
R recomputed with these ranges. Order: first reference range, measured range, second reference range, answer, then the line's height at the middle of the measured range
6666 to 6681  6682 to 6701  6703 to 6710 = 0.00 mag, 35.4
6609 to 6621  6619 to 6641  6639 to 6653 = 0.03 mag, 36.7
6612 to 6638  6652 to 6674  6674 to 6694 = -0.02 mag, 34.9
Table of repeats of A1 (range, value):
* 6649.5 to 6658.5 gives 36.28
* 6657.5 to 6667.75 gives 36.67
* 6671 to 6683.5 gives 36.69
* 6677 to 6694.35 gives 37.1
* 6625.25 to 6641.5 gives 37.63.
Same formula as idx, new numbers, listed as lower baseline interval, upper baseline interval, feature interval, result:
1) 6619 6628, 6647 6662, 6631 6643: -0.04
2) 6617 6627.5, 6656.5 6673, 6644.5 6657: -0.03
